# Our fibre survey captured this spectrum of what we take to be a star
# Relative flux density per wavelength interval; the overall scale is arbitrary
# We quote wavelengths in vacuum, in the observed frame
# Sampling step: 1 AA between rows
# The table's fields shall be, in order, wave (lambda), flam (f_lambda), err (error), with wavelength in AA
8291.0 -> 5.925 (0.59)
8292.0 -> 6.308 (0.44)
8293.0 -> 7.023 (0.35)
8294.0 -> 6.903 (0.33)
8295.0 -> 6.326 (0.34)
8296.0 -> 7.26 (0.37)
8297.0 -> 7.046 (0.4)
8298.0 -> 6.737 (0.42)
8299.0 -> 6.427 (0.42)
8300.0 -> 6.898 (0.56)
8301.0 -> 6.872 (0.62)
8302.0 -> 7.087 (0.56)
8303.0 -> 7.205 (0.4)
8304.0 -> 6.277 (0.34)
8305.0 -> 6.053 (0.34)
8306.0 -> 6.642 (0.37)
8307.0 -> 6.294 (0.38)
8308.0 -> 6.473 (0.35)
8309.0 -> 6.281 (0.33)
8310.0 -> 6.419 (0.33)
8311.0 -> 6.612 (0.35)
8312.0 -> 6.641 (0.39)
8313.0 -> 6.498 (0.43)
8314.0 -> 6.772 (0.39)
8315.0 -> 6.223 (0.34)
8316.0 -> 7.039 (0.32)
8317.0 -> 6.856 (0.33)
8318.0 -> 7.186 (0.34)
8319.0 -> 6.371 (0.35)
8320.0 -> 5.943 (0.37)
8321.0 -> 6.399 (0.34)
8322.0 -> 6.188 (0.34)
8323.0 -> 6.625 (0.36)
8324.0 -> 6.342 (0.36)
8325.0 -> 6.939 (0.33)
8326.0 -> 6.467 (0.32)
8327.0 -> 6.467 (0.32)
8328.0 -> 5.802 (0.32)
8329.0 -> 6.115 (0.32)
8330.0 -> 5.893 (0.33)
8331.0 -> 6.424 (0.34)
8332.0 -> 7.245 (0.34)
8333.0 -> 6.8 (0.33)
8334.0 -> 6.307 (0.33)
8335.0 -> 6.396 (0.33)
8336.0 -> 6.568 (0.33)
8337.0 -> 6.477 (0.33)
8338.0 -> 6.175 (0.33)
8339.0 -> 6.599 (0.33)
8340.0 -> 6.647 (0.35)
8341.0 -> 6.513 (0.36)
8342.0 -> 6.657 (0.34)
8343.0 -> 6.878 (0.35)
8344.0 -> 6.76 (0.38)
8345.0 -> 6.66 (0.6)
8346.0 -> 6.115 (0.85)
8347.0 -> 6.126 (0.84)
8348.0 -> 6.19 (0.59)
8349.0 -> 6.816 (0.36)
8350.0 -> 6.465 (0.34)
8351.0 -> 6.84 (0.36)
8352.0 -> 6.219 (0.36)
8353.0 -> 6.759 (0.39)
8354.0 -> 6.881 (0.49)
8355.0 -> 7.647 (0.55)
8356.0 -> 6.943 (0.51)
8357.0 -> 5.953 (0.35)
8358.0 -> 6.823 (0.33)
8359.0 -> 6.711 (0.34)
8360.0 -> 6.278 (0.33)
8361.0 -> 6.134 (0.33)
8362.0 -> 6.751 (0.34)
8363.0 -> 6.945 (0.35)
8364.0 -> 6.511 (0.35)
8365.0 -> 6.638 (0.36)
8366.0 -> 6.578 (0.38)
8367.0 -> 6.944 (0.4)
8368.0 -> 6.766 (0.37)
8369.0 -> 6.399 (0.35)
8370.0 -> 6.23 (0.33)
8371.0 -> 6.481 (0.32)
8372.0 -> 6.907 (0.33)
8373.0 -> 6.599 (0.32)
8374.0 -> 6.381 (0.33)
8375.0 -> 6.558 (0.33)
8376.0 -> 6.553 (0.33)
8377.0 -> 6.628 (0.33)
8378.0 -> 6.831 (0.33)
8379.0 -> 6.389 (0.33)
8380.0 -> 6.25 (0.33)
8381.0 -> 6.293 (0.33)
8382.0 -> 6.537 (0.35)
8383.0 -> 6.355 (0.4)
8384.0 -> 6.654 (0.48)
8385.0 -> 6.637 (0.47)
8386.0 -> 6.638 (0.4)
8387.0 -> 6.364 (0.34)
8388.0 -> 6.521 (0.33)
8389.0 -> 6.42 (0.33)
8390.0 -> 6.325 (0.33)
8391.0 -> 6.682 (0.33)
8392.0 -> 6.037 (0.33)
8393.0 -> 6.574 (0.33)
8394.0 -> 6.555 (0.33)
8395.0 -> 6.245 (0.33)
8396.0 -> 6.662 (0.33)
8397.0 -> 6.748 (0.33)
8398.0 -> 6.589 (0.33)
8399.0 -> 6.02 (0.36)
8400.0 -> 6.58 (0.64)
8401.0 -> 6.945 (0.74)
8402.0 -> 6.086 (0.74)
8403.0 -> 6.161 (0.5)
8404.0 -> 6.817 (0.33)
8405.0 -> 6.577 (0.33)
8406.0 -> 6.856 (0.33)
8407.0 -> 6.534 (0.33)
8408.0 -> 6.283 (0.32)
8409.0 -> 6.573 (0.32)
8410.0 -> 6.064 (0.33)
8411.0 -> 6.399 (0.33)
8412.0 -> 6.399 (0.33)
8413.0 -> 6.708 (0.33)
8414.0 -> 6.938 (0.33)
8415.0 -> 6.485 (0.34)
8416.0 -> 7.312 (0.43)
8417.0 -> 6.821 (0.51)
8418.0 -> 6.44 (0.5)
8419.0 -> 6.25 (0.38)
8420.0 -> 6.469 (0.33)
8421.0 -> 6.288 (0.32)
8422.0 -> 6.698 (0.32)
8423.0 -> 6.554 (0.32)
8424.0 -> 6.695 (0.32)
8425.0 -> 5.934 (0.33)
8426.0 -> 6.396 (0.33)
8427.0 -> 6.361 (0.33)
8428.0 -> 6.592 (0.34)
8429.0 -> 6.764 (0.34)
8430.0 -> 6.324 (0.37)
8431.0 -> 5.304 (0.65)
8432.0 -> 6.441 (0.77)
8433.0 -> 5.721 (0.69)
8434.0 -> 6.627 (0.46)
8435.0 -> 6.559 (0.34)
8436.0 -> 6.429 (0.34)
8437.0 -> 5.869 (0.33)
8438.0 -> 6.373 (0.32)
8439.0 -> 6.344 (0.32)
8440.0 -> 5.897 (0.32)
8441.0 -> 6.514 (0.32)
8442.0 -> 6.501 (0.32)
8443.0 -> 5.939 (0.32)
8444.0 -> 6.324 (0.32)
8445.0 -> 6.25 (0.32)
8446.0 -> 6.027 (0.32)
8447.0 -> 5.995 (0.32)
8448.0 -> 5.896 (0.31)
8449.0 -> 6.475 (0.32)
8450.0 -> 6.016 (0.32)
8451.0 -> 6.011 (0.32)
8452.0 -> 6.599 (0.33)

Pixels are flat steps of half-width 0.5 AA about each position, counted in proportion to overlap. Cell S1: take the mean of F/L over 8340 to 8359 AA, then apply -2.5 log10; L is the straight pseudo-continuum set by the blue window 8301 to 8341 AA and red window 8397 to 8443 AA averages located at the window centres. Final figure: -0.02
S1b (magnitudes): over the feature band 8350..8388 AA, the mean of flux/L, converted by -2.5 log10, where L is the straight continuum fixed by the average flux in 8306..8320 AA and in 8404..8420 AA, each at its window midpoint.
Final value 0.00 mag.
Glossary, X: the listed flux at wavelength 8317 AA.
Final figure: 6.856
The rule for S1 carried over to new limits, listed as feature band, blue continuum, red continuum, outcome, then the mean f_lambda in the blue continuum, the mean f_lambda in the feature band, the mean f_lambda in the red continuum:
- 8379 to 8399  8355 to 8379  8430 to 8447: 0.00 mag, 6.61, 6.46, 6.19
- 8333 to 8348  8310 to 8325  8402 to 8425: 0.01 mag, 6.56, 6.49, 6.54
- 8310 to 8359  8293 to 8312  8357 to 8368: 0.01 mag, 6.67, 6.55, 6.61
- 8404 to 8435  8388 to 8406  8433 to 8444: -0.02 mag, 6.48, 6.47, 6.28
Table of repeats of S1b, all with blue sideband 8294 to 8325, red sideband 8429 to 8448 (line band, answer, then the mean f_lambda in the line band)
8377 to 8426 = -0.032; 6.5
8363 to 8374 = -0.031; 6.61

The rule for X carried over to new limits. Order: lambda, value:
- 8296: 7.26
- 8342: 6.657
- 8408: 6.283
